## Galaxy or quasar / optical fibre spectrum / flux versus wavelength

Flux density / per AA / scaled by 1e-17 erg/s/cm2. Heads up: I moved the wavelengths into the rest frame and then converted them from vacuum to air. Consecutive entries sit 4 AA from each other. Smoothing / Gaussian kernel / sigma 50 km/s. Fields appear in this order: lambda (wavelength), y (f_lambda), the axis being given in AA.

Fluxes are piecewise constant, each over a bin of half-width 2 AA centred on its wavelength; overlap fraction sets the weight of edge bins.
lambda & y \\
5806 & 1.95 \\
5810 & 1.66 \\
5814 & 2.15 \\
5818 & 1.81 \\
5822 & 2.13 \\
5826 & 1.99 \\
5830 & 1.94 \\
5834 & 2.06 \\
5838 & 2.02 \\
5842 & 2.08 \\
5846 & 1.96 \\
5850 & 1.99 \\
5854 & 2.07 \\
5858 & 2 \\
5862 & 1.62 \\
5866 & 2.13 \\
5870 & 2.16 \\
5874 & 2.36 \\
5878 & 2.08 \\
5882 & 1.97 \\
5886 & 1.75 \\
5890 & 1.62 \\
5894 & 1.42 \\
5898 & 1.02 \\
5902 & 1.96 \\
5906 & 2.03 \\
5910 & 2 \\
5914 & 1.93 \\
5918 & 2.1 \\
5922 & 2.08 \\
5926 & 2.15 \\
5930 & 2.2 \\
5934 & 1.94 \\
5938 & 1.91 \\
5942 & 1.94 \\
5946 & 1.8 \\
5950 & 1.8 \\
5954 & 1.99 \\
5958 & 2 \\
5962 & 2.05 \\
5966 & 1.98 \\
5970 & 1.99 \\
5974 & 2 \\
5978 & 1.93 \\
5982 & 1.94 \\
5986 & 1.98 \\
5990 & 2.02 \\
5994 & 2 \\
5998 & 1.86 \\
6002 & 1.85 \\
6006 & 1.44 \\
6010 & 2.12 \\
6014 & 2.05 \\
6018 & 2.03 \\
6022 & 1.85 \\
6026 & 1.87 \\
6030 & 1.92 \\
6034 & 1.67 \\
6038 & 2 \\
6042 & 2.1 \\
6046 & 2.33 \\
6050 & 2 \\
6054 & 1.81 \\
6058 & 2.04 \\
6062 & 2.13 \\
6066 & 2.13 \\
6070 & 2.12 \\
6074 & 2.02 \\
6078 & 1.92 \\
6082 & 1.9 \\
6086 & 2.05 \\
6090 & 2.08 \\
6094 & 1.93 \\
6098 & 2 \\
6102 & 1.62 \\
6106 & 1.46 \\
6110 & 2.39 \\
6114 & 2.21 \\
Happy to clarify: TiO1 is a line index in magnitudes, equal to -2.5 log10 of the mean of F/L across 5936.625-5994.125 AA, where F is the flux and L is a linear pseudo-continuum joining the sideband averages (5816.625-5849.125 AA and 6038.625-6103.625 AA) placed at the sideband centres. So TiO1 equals 0.03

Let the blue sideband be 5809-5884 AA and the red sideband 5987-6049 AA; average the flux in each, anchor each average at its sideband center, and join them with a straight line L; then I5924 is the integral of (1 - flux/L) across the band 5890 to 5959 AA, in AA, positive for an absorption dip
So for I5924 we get 3.2 AA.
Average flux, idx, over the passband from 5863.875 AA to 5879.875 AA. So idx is 2.18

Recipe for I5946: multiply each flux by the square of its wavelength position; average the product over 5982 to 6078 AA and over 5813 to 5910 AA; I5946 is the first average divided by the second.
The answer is 1.1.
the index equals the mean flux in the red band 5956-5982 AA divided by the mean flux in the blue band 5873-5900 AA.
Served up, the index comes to 1.15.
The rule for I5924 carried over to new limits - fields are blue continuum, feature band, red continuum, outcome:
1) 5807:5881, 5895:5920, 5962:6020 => 2.0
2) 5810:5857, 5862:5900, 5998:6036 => 2.8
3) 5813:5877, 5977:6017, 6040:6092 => 2.4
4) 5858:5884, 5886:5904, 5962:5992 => 4.4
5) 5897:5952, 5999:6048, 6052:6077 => 1.8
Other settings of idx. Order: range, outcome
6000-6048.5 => 1.94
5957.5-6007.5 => 1.93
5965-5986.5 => 1.97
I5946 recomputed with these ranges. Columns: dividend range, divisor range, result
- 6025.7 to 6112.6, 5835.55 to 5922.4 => 1.10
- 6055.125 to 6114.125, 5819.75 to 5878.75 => 1.06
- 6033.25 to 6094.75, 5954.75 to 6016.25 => 1.07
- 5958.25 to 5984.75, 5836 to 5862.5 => 1.04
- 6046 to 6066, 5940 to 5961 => 1.11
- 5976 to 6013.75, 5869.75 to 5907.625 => 1.09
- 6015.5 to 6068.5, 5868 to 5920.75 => 1.11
